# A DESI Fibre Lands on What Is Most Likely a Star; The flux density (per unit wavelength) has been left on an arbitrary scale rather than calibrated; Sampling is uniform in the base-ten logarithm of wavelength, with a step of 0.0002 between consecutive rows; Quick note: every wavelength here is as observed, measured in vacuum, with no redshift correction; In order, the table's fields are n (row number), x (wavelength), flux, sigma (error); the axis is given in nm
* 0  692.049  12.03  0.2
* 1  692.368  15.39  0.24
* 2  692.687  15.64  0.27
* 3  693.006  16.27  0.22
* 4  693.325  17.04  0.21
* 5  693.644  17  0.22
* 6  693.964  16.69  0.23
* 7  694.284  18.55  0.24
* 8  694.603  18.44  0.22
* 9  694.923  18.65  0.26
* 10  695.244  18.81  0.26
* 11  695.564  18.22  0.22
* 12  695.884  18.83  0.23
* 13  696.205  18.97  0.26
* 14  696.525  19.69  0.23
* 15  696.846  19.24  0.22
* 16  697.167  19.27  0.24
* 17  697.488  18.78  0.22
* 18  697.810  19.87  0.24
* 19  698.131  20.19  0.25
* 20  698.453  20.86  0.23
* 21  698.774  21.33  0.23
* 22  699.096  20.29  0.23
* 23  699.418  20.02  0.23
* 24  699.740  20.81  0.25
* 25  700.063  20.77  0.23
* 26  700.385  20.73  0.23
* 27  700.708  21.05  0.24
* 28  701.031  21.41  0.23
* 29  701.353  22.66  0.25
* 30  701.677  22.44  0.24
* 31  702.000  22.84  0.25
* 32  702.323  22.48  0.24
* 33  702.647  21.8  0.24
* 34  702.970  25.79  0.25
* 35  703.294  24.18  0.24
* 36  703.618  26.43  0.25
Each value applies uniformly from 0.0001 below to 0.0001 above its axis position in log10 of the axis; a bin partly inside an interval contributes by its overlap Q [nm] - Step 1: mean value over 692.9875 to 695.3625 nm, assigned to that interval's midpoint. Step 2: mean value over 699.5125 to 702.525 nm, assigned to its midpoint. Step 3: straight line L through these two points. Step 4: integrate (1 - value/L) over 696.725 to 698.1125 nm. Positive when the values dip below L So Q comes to 0.02 nm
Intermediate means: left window 17.7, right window 21.6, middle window 19.4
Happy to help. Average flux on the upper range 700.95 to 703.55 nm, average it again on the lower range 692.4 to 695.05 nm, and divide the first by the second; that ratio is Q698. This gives 1.3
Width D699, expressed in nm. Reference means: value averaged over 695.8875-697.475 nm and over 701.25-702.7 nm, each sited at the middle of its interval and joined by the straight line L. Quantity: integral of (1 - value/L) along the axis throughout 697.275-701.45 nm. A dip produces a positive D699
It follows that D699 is 0.05 nm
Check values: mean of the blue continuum 19.2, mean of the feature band 20.6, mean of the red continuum 22.5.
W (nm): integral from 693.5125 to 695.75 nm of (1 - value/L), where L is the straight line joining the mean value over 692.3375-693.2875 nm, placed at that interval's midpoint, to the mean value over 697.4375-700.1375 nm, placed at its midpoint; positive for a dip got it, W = -0.10 nm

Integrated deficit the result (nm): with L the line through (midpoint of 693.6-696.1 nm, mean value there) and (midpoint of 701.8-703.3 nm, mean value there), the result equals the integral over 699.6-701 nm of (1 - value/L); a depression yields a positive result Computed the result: 0.060 nm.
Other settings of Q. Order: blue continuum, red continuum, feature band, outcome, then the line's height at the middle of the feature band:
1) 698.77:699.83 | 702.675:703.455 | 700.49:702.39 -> 0.055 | 22.7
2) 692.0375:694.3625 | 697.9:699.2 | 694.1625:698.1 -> -0.075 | 18.7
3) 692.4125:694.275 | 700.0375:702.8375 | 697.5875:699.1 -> -0.044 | 19.9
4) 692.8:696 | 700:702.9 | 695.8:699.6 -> -0.010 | 19.8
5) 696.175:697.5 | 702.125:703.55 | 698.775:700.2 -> 0.045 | 21.2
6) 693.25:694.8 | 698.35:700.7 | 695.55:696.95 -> -0.015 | 18.9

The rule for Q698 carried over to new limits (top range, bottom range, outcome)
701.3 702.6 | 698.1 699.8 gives 1.09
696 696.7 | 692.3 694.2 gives 1.17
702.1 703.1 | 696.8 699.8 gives 1.16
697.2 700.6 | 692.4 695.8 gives 1.16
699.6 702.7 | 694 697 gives 1.16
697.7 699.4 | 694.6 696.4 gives 1.10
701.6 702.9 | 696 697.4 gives 1.18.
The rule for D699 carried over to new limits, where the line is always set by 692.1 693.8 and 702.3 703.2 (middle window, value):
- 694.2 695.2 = -0.07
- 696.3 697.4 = -0.02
